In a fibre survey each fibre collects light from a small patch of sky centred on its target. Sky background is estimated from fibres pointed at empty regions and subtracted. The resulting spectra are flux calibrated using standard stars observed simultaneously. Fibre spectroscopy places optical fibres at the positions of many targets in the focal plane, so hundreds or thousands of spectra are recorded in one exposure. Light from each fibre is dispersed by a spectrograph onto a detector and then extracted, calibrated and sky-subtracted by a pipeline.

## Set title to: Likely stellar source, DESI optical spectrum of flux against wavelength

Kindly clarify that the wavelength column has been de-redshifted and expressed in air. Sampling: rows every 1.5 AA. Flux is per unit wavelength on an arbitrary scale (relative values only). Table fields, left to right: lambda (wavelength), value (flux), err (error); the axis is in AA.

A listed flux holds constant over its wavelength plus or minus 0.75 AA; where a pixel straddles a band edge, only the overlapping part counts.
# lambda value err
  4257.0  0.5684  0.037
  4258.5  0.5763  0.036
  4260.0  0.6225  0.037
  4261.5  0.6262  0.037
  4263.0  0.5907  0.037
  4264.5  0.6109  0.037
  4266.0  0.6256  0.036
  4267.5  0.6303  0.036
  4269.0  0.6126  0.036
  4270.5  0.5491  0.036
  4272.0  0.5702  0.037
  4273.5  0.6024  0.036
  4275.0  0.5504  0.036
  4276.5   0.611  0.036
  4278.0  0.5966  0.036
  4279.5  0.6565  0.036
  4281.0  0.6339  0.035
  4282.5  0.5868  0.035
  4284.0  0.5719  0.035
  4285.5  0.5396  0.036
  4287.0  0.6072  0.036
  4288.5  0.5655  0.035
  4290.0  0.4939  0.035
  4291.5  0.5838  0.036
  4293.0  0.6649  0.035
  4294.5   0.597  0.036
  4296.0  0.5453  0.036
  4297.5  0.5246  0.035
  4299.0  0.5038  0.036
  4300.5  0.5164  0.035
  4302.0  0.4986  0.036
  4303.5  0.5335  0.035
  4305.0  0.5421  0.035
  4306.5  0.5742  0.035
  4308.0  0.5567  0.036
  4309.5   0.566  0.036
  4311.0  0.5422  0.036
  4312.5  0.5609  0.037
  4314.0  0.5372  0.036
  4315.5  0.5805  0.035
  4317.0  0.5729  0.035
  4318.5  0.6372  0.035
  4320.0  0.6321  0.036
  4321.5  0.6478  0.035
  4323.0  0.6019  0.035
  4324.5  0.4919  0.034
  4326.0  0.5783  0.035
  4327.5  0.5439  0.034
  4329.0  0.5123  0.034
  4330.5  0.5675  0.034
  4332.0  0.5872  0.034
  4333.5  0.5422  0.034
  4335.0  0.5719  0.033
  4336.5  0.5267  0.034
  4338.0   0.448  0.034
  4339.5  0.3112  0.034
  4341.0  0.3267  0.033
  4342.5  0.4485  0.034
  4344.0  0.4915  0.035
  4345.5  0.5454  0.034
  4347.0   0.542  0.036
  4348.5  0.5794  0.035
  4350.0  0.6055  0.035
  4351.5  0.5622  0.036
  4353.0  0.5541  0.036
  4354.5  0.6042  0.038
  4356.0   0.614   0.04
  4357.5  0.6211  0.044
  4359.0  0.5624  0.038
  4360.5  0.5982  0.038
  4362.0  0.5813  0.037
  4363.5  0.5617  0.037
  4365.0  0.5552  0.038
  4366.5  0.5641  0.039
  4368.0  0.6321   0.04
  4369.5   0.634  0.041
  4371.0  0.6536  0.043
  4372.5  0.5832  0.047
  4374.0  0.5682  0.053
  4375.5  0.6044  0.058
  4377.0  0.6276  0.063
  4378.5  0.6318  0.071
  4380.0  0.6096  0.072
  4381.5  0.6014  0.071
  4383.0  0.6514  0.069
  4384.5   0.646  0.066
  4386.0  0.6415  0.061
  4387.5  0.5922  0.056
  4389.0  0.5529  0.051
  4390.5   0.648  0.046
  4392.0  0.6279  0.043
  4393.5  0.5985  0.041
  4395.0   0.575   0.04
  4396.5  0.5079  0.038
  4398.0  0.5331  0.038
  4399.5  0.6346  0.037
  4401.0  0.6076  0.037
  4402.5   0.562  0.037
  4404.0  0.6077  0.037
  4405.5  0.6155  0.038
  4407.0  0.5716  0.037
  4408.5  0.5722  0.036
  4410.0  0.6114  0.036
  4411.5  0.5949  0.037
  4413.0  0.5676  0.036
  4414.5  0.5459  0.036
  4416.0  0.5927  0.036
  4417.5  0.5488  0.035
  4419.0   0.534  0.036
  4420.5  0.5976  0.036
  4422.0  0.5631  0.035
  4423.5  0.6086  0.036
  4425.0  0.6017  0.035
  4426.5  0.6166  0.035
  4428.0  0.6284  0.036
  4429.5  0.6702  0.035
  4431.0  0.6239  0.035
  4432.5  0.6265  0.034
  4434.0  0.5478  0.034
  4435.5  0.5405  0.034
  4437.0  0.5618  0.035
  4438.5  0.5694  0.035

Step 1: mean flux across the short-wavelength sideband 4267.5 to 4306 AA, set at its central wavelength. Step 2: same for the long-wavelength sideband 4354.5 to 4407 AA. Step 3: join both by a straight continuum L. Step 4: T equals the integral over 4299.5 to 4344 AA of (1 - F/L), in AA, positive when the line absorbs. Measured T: 3.5 AA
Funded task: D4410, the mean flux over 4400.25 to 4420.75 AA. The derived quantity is 0.58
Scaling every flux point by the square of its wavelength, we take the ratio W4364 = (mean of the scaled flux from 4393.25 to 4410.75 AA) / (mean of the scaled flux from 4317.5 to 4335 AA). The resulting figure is 1.05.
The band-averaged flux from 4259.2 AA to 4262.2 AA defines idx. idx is 0.624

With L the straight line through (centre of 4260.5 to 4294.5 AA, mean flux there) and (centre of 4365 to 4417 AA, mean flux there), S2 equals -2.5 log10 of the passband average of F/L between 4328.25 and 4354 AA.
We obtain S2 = 0.16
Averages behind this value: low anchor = 0.595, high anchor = 0.598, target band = 0.514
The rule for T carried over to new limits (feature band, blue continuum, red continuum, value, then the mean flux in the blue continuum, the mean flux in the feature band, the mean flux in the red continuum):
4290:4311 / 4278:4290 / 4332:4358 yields 0.7 AA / 0.588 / 0.552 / 0.524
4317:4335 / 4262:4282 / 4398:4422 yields 0.6 AA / 0.603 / 0.576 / 0.582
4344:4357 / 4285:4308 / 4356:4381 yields 0.4 AA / 0.553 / 0.572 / 0.6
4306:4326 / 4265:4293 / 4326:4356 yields -1.0 AA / 0.59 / 0.577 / 0.523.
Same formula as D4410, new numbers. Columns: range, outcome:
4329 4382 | 0.56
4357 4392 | 0.606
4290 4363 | 0.55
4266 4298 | 0.587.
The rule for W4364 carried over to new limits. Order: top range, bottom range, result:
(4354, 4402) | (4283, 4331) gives 1.10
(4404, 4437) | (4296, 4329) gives 1.11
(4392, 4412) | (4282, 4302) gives 1.10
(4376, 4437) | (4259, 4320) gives 1.09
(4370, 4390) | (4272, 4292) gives 1.10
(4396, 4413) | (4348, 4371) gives 1.01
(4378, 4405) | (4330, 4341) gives 1.25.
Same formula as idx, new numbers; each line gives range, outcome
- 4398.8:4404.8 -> 0.603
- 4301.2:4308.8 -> 0.541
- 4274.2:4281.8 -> 0.609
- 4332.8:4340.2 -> 0.481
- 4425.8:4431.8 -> 0.635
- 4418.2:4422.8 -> 0.565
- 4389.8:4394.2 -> 0.625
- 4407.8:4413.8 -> 0.586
